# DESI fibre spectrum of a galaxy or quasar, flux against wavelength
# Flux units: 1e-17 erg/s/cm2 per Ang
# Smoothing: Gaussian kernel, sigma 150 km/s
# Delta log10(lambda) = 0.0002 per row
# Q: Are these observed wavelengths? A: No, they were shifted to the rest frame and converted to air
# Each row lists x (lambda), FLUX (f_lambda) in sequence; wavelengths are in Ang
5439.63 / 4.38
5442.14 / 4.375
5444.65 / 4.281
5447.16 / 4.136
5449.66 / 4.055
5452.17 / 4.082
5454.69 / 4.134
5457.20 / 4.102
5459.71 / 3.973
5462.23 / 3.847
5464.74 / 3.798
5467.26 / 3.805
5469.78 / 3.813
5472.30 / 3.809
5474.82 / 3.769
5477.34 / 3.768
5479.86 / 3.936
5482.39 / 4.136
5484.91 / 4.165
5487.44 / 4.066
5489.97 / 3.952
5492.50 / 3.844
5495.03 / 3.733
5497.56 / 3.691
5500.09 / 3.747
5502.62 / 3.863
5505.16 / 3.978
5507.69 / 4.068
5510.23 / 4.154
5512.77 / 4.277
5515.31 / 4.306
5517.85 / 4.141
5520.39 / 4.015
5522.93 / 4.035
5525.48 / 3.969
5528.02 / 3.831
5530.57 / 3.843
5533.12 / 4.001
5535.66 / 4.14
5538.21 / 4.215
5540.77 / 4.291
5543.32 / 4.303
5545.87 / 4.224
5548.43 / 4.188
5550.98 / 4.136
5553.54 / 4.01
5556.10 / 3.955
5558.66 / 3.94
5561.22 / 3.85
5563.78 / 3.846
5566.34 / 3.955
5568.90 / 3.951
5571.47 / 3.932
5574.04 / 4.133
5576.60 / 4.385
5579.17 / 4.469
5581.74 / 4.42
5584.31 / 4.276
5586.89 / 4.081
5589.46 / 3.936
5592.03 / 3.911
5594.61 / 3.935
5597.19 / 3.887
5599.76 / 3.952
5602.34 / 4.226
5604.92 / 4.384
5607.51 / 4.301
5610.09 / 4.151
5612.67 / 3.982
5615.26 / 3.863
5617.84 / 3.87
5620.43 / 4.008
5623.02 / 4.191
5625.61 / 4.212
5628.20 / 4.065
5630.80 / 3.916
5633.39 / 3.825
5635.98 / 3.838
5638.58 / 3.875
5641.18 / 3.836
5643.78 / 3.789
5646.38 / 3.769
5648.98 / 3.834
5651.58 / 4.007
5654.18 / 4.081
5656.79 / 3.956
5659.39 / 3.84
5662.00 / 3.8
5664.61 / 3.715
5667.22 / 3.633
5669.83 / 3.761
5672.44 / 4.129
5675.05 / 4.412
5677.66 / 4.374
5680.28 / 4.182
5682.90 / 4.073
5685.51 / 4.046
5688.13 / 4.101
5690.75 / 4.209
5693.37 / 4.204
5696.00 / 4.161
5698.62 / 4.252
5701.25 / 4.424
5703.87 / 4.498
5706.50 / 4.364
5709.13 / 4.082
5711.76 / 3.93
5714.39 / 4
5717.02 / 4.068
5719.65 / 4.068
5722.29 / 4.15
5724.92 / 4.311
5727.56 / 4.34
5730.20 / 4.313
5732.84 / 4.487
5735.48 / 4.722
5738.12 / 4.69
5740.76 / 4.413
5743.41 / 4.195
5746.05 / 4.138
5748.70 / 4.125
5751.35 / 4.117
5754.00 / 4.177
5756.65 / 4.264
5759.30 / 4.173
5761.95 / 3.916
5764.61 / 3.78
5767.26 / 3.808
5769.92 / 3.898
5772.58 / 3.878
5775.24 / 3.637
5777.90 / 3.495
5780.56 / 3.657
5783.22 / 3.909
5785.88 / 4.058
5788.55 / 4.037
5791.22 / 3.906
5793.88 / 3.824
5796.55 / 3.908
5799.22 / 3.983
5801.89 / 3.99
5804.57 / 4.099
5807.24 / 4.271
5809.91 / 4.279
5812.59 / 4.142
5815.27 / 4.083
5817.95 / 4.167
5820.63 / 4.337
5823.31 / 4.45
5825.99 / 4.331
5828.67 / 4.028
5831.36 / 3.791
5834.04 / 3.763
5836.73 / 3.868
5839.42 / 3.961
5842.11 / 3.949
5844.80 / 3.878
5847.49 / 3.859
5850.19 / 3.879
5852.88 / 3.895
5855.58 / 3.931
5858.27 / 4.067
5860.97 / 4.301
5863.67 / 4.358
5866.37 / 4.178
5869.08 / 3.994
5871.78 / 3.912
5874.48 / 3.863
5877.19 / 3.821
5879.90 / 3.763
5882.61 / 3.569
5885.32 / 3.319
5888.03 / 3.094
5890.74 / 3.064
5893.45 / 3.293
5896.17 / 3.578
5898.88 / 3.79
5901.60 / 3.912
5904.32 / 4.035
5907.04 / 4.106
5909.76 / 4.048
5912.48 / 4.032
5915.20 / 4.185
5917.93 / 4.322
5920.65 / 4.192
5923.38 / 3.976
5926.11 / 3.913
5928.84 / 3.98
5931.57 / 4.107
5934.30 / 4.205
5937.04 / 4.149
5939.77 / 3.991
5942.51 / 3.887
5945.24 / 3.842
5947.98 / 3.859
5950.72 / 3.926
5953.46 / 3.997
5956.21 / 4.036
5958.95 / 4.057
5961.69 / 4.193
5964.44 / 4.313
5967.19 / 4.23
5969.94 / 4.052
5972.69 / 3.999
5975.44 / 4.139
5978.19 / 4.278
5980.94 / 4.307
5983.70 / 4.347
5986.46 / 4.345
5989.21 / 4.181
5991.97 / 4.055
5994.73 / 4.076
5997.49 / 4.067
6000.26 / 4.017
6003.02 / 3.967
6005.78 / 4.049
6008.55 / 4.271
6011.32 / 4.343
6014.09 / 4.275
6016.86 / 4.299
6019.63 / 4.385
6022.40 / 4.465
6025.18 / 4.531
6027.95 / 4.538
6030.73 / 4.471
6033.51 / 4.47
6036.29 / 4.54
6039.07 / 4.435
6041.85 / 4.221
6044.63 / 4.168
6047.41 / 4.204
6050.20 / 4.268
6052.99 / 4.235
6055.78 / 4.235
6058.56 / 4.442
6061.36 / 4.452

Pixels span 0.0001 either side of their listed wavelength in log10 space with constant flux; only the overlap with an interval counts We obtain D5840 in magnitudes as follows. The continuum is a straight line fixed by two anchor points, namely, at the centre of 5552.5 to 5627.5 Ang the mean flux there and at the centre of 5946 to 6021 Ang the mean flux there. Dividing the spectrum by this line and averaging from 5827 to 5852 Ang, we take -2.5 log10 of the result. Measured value 0.06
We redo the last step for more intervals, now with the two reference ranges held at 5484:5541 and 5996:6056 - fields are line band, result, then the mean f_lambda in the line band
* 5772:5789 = 0.10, 3.8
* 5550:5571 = 0.02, 3.95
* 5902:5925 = 0.03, 4.1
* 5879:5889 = 0.22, 3.43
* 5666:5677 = 0.02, 4.01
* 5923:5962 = 0.06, 4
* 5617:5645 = 0.03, 3.95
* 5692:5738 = -0.04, 4.27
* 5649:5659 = 0.03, 3.98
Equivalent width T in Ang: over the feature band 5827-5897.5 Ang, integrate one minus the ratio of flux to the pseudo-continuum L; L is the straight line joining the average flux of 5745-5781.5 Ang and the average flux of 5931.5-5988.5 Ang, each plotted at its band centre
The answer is 3.7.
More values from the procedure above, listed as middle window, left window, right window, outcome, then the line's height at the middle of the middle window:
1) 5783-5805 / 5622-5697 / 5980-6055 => 0.72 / 4.1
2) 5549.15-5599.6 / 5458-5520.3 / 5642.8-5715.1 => -0.69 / 4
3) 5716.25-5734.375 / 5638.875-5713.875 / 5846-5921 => -1.15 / 4.01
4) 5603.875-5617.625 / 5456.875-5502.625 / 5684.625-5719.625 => -0.19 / 4.06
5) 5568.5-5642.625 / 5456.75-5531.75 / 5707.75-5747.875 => 0.58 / 4.1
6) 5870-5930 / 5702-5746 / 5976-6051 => 6.64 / 4.28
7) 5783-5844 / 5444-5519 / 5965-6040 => 1.61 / 4.16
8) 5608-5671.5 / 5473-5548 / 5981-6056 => 2.61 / 4.08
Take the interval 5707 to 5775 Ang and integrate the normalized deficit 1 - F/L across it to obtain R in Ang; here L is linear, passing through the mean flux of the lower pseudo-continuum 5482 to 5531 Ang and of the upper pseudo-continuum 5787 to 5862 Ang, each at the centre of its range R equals -2.3 Ang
